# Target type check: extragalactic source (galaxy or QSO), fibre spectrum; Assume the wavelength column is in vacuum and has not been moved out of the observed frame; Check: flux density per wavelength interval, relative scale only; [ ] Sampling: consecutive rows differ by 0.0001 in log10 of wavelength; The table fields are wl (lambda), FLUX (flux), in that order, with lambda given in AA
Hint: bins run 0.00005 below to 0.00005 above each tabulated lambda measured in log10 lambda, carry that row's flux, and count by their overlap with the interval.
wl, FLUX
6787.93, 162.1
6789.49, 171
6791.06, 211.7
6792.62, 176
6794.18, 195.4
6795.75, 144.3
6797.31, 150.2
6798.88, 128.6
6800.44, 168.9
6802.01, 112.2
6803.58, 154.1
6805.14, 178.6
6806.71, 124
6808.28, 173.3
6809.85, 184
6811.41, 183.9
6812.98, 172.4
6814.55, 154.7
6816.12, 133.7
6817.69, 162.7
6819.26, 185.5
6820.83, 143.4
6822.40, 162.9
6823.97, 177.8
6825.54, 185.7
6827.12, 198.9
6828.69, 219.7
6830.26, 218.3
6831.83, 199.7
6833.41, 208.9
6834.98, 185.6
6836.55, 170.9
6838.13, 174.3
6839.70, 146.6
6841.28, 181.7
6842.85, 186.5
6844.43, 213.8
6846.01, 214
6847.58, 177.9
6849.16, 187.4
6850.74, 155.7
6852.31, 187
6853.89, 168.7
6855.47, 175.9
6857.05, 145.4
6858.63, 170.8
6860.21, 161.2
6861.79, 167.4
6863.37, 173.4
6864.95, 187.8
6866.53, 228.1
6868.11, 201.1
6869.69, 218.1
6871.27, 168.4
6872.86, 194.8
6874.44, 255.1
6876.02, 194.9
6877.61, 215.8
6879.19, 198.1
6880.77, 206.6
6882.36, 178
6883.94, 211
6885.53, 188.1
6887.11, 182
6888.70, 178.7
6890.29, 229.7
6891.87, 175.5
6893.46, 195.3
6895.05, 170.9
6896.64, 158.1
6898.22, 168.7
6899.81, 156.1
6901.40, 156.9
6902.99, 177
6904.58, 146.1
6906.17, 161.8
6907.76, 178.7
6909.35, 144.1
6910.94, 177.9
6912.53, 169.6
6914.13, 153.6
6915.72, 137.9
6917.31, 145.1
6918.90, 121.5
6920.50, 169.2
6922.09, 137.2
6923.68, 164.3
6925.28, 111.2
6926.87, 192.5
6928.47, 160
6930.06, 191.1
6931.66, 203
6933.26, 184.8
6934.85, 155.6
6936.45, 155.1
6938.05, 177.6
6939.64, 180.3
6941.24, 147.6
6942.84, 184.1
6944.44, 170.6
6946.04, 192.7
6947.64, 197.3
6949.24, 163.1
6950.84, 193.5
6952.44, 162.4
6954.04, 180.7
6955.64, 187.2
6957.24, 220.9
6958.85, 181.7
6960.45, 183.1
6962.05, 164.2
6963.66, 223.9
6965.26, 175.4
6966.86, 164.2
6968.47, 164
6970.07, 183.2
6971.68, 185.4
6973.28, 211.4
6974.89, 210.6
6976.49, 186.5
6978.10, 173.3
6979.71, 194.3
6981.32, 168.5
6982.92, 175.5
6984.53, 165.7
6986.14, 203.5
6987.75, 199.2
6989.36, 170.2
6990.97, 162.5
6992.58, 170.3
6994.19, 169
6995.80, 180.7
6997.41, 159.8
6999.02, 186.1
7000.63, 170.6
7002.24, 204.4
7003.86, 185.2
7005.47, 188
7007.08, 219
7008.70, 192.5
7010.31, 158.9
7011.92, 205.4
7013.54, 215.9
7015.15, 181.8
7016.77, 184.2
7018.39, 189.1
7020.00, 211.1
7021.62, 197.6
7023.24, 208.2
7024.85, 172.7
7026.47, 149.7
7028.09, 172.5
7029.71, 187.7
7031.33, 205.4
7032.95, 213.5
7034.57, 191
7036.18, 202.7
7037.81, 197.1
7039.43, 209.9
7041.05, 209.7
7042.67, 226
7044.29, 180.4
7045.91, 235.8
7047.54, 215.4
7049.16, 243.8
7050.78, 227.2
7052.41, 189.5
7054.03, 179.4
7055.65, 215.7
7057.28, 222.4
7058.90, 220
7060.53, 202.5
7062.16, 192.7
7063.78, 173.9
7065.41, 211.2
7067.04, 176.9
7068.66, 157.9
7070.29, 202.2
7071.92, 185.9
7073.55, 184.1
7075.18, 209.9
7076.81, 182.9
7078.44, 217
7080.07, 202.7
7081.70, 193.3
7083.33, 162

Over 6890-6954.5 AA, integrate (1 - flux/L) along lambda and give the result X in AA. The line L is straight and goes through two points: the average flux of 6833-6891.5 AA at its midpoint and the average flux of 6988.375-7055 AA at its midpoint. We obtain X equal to 7.70 AA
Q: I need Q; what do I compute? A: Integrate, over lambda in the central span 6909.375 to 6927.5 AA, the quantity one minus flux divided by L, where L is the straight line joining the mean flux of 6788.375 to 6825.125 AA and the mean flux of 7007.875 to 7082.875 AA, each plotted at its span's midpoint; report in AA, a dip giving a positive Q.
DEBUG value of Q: 2.77 AA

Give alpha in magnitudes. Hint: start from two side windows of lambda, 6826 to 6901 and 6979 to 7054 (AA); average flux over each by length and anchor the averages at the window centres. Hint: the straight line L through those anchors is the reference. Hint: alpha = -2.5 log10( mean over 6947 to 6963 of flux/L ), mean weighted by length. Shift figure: 0.041 mag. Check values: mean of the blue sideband 188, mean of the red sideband 192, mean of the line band 184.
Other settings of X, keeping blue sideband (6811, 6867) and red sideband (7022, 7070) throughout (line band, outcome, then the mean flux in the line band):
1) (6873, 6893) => -1.9 AA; 201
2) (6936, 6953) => 1.3 AA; 176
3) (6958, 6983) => 1.0 AA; 184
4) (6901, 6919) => 2.8 AA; 157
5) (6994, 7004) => 0.8 AA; 180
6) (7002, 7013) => 0.1 AA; 193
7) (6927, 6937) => 0.6 AA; 177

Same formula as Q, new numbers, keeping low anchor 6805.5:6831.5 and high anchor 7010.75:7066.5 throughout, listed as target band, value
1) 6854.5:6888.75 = -2.0 AA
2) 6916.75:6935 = 2.5 AA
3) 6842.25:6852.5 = -0.6 AA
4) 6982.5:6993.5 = 0.9 AA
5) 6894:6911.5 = 2.0 AA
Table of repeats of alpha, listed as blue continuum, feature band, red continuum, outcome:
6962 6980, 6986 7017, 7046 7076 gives 0.04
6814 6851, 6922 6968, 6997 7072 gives 0.08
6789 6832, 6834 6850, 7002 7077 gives -0.06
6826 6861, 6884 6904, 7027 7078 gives 0.05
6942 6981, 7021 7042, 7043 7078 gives 0.01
